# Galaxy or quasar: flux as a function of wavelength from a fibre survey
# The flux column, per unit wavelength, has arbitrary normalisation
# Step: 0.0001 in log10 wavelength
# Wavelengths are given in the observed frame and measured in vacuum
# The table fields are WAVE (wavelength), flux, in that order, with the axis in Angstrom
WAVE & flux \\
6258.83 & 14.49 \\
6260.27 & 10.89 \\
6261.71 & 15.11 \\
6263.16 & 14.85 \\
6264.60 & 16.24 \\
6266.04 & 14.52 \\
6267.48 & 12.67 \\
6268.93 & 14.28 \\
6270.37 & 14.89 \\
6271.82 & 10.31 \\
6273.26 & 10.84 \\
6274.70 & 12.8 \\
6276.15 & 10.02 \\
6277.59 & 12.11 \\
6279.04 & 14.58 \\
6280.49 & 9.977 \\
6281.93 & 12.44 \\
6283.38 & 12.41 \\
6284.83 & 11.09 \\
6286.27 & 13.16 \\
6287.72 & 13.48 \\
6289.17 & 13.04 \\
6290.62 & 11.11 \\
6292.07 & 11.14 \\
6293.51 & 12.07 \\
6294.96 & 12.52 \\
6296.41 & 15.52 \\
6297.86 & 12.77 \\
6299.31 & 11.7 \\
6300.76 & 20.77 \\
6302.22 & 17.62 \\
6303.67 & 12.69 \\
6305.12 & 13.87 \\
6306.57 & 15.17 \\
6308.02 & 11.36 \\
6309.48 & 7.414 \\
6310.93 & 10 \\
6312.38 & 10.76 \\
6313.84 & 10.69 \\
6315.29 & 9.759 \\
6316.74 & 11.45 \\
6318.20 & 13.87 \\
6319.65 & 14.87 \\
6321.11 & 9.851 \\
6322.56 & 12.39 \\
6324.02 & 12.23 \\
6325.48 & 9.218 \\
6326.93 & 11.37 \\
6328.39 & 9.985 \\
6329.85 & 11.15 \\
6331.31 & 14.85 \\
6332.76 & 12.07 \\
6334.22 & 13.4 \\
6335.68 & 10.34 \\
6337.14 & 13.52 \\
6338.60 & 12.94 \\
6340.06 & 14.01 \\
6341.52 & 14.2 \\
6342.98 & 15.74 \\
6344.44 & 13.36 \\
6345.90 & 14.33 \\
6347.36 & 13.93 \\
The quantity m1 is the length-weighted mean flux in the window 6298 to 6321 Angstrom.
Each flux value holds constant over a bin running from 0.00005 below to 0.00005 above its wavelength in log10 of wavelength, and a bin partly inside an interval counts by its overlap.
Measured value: 12.7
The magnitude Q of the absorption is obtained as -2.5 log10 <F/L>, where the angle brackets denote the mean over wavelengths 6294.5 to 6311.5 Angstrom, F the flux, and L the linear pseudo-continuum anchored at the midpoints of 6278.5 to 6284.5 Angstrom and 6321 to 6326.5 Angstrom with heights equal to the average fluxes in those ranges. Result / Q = -0.16 mag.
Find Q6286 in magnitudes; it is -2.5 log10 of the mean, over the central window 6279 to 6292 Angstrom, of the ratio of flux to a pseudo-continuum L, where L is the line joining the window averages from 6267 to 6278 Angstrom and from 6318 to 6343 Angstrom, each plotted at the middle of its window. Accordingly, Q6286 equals 0.01 mag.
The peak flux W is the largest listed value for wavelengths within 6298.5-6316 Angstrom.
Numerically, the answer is 20.77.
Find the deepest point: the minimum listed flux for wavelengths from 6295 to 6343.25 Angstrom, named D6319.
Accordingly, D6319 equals 7.414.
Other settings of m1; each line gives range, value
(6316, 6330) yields 11.7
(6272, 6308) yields 13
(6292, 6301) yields 13.6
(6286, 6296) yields 12.4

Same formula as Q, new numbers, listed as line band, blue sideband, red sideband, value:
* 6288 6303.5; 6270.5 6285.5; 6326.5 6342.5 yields -0.15 mag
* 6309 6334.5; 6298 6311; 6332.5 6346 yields 0.18 mag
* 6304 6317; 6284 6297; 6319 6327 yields 0.07 mag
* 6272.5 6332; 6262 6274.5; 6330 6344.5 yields 0.10 mag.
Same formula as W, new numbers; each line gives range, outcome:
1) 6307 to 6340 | 14.87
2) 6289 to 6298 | 15.52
